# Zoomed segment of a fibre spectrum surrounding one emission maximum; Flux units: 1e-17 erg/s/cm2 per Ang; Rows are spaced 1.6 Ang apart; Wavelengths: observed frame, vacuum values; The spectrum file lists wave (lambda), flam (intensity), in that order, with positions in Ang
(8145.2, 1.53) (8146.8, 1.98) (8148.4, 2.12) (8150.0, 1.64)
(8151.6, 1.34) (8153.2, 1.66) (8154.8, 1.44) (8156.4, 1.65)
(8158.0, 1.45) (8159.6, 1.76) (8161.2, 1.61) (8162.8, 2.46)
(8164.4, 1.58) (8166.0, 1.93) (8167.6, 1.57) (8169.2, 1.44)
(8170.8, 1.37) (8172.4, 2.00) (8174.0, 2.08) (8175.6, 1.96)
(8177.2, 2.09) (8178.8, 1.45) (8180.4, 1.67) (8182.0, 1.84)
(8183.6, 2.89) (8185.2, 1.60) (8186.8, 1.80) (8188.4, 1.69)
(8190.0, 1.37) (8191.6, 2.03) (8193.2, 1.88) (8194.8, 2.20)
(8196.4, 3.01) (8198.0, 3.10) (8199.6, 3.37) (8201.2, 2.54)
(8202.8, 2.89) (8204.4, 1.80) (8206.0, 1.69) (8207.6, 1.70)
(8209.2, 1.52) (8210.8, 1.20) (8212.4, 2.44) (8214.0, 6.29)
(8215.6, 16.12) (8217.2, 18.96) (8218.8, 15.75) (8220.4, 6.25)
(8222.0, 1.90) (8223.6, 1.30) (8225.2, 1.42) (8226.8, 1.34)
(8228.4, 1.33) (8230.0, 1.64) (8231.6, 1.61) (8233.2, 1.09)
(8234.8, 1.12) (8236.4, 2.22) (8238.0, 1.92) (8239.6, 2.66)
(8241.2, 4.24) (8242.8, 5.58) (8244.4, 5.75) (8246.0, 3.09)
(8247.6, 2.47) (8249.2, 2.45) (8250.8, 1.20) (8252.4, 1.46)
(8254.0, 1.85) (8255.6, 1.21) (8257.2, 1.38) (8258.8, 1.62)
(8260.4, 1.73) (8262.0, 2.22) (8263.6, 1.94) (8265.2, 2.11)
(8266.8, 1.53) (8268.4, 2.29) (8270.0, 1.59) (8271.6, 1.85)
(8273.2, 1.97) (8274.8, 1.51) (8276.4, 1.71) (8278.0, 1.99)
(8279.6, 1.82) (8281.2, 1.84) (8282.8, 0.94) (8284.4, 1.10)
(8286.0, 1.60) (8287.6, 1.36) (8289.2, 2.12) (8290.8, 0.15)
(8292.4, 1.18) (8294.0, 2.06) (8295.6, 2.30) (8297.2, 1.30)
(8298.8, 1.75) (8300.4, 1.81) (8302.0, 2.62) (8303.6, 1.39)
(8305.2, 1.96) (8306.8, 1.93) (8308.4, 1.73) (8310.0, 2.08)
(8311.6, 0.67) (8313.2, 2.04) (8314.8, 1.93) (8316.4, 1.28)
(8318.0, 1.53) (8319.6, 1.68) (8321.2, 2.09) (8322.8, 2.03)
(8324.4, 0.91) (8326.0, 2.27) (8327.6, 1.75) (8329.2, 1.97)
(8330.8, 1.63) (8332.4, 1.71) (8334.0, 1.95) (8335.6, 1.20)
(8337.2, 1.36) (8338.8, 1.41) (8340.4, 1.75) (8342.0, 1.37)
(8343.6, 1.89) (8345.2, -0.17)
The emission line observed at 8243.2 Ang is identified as [N II]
